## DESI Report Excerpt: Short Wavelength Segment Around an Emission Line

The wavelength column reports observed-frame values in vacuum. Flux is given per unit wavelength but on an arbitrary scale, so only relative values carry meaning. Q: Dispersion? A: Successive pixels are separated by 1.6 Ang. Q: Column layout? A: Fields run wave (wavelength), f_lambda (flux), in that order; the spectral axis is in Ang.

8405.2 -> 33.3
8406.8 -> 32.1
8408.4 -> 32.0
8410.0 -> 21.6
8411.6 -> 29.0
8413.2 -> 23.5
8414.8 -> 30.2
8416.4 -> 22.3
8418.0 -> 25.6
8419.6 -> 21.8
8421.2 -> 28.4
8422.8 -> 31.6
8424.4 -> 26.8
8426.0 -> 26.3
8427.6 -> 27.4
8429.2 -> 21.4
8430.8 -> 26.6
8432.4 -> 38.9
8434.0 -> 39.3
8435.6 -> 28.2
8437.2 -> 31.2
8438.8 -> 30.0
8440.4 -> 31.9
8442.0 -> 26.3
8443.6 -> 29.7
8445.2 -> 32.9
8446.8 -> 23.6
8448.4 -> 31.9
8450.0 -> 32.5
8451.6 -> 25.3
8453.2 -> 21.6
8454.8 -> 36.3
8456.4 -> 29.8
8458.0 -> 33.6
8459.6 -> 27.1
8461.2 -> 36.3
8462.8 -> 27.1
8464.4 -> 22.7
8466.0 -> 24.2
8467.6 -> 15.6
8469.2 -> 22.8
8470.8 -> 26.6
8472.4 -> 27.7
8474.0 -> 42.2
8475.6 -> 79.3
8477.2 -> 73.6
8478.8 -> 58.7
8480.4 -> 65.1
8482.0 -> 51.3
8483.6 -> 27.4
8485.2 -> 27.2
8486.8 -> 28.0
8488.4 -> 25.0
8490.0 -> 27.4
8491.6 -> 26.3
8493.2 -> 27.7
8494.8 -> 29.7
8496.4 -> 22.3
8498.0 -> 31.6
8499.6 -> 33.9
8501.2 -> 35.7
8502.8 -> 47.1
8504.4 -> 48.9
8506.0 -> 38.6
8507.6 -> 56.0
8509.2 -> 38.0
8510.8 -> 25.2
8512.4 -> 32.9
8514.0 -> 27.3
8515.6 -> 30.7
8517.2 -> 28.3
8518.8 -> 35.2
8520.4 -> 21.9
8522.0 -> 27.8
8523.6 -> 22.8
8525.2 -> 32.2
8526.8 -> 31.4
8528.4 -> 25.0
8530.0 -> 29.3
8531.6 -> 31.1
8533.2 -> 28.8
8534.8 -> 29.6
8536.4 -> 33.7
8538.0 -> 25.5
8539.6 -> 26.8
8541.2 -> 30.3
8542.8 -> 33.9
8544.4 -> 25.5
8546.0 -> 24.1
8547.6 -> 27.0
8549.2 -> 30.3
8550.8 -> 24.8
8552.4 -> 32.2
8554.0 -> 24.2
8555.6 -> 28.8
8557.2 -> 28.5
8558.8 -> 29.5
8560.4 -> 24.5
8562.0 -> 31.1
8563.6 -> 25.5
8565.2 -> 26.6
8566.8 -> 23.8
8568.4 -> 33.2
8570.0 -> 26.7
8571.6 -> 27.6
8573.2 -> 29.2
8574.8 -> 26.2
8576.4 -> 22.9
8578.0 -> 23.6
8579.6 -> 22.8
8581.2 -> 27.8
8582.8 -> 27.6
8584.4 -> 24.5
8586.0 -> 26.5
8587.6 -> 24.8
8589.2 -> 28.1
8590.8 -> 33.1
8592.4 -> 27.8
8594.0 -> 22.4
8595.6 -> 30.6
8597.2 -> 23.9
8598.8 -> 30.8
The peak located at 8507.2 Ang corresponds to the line [N II]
